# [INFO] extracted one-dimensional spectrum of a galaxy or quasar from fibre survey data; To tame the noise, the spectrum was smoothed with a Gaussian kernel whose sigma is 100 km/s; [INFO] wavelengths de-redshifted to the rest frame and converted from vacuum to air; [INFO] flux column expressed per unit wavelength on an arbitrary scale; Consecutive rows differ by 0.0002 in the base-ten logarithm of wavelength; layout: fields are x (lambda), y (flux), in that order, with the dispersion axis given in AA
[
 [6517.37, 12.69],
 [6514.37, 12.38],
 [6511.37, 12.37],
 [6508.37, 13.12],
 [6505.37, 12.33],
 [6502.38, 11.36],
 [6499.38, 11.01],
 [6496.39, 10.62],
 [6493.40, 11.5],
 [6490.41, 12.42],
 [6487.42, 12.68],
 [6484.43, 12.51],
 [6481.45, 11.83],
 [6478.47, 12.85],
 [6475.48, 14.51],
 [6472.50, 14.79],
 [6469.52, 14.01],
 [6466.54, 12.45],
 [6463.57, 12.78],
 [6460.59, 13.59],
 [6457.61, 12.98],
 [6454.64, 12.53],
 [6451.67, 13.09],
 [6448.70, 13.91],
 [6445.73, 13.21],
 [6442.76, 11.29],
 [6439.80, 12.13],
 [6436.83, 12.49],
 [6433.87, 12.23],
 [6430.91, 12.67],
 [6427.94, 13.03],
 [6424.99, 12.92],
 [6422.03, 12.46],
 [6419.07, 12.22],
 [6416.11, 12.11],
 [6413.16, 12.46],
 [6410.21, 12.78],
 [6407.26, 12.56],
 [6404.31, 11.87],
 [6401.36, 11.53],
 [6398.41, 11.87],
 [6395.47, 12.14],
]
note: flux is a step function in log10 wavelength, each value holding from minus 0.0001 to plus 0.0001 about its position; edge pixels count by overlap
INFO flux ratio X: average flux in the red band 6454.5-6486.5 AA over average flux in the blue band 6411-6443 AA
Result 1.06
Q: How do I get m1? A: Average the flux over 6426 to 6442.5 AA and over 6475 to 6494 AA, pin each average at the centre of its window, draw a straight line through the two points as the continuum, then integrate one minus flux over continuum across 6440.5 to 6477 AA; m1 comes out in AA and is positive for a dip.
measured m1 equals -2.2 AA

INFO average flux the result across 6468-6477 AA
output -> 14.4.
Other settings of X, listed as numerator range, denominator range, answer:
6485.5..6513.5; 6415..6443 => 0.96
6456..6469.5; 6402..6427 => 1.05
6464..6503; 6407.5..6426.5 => 1.00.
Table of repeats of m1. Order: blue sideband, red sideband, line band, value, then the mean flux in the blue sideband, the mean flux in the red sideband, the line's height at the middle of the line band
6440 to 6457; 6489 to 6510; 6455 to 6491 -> -2.4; 12.8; 11.8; 12.3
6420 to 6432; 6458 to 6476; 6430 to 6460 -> 1.1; 12.7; 13.6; 13.1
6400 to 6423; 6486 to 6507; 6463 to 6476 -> -2.0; 12.2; 11.7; 11.9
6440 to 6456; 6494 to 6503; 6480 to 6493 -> -1.0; 12.8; 11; 11.4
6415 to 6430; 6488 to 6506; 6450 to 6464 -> -1.1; 12.6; 11.6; 12.1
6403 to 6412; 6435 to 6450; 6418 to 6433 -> -0.2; 12.4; 12.6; 12.5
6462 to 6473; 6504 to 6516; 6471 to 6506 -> 1.7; 13.4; 12.5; 13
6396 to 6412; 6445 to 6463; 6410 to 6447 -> 0.6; 12.1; 13.2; 12.7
